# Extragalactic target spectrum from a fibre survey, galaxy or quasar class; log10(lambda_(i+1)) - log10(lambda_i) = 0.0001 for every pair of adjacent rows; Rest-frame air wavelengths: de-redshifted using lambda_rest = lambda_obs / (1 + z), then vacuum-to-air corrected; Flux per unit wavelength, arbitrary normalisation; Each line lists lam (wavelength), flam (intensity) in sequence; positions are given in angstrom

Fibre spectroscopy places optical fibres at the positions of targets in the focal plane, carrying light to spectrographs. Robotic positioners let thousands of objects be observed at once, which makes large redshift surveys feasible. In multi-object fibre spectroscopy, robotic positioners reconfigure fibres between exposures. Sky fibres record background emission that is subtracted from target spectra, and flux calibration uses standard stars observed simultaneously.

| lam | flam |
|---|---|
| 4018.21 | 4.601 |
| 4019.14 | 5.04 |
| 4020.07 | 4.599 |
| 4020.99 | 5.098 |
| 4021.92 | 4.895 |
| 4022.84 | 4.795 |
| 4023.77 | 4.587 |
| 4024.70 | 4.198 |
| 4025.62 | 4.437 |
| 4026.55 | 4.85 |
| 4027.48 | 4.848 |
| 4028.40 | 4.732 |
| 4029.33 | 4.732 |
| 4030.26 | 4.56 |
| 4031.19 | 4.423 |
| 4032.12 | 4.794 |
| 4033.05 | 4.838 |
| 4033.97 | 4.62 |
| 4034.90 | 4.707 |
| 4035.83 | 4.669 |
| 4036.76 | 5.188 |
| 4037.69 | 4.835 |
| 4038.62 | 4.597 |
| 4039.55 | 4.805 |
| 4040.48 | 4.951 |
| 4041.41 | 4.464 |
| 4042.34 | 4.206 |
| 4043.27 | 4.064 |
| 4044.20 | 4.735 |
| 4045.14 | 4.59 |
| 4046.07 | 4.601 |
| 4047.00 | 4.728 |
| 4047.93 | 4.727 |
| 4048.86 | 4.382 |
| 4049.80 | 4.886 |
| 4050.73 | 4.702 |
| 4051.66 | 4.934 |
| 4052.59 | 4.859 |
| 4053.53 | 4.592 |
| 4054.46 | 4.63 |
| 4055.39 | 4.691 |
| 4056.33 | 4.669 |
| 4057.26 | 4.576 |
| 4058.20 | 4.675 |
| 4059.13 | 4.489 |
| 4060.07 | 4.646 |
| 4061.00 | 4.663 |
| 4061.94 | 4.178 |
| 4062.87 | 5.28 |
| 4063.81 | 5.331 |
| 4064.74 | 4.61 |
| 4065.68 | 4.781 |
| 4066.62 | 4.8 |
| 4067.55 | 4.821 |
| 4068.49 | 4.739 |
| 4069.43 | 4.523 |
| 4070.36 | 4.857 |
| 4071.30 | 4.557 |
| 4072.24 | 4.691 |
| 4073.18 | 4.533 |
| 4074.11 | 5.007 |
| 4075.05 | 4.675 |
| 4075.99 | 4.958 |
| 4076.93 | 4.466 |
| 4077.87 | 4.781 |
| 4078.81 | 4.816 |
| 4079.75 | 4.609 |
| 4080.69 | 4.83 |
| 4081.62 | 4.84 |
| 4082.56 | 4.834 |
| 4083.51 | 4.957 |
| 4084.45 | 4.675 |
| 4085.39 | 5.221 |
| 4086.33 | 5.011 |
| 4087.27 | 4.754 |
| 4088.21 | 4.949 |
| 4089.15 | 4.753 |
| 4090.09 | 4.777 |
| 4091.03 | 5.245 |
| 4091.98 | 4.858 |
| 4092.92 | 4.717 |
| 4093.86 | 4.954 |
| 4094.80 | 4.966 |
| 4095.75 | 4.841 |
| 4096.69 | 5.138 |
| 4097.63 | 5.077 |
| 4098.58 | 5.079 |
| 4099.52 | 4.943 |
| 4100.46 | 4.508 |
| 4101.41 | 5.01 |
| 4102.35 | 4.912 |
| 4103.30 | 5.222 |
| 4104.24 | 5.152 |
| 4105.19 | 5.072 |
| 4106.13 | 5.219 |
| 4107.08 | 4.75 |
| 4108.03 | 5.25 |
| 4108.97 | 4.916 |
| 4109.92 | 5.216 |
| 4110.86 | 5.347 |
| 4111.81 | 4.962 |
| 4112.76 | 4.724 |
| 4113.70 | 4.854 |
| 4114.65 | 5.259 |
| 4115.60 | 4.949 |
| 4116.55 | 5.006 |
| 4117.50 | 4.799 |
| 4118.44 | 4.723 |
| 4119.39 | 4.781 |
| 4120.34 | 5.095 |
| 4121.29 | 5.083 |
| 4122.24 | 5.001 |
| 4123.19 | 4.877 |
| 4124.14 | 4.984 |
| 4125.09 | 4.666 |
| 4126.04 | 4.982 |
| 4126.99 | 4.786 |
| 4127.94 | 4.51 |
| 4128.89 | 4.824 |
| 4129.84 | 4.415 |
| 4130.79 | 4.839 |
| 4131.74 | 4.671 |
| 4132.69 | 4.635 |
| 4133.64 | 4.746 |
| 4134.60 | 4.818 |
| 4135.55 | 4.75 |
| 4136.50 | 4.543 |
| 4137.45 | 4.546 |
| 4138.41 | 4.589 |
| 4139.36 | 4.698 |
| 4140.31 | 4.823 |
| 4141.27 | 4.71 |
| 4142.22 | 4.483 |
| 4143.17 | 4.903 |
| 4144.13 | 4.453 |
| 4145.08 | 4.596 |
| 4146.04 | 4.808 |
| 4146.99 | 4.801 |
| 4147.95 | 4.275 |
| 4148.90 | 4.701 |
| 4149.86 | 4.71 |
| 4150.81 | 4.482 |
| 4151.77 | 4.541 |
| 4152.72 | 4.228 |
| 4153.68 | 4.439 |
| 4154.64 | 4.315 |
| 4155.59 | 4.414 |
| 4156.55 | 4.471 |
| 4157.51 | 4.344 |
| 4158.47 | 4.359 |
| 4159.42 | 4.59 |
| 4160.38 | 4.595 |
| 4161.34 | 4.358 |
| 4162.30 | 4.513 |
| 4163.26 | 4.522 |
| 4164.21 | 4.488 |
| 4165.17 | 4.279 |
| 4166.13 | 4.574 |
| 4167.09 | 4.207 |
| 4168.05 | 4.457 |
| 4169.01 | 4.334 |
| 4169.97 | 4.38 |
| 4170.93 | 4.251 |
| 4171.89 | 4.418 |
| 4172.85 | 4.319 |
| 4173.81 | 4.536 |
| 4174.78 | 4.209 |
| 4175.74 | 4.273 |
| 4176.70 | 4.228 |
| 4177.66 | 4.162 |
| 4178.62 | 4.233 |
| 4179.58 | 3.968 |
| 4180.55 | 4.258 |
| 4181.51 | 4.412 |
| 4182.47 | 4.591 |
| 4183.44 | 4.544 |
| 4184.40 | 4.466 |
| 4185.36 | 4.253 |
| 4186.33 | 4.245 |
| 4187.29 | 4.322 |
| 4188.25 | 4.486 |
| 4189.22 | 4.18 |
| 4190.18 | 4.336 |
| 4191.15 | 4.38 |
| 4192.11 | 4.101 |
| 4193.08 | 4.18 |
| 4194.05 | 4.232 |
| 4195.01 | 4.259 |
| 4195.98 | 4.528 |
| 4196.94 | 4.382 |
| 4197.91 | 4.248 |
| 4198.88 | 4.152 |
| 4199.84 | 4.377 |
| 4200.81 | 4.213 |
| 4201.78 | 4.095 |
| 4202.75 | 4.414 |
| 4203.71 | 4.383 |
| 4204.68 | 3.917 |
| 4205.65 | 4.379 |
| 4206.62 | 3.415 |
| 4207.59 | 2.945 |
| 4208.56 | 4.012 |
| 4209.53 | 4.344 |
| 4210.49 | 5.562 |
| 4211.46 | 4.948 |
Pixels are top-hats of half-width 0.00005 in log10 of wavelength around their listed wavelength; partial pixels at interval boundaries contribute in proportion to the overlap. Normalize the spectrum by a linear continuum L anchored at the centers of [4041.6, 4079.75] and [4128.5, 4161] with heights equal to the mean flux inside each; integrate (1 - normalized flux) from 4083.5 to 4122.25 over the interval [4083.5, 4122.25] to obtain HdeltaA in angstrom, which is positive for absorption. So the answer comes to -2.8 angstrom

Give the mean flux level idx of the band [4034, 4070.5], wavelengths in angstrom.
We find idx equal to 4.69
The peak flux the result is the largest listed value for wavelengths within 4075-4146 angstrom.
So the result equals 5.347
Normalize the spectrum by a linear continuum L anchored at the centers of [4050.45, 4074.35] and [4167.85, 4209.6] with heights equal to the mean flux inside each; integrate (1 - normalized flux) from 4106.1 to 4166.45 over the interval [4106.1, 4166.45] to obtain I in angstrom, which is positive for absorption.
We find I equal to -3.6 angstrom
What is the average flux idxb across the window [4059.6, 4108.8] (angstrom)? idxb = 4.86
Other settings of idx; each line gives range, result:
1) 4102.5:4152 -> 4.82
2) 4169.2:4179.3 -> 4.3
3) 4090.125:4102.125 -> 4.94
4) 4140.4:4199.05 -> 4.4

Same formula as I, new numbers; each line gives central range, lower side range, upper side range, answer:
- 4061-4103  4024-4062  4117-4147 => -1.3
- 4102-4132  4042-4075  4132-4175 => -2.3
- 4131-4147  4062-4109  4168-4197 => -0.4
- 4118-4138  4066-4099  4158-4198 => -0.7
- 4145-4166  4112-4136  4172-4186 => 0.2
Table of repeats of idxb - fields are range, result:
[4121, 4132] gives 4.8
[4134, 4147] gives 4.68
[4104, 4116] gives 5.05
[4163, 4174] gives 4.39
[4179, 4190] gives 4.34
